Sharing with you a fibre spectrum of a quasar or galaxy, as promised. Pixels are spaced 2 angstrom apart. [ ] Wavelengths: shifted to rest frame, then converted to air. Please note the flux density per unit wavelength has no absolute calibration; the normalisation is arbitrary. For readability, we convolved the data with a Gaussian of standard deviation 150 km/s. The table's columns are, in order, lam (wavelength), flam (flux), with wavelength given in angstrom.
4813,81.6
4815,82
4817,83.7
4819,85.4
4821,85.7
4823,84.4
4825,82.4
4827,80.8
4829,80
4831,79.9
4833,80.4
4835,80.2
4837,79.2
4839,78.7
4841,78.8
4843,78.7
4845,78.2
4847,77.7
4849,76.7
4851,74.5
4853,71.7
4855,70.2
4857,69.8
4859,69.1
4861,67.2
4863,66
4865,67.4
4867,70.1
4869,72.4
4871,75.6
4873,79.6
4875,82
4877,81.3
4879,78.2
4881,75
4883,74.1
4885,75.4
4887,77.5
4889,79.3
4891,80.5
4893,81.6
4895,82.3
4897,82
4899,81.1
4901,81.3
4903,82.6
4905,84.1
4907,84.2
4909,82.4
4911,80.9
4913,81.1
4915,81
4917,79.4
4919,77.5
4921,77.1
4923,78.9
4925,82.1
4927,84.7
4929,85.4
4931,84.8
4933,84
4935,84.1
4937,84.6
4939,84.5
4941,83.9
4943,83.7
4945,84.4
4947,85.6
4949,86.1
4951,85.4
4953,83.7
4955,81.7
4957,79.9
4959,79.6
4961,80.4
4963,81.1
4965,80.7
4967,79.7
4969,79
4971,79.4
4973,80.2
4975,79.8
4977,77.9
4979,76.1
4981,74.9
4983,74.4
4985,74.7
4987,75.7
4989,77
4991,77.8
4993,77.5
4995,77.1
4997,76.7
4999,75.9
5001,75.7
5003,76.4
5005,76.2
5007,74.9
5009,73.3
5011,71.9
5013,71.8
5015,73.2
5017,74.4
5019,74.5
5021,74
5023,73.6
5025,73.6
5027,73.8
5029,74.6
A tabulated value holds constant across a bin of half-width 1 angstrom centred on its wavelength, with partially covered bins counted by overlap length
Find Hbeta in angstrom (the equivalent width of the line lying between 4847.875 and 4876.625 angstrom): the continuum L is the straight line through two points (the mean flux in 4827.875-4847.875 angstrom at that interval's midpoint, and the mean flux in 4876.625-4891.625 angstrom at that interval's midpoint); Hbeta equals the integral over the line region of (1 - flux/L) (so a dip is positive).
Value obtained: 2.11 angstrom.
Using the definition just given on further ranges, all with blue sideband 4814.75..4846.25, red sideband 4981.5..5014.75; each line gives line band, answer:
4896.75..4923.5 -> -0.9 angstrom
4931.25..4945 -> -1.2 angstrom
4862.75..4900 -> 1.0 angstrom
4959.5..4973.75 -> -0.7 angstrom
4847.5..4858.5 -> 1.1 angstrom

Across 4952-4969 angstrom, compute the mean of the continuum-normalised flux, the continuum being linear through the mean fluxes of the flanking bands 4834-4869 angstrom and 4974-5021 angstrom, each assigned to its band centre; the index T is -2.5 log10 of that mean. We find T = -0.08 mag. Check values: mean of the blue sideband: 73.7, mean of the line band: 80.7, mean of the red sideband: 75.5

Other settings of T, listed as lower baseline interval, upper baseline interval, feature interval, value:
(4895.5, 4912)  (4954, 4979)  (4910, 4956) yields -0.02 mag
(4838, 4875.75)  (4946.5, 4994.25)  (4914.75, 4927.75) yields -0.04 mag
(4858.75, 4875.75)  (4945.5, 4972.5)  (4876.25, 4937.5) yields -0.06 mag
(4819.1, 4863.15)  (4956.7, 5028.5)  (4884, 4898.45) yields -0.04 mag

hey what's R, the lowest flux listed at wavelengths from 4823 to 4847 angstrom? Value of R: 77.7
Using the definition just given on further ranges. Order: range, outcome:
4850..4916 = 66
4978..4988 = 74.4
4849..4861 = 67.2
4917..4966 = 77.1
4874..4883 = 74.1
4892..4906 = 81.1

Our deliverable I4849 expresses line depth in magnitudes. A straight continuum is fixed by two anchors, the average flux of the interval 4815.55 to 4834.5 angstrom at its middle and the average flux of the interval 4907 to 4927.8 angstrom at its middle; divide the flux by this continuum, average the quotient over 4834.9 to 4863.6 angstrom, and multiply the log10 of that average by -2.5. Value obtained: 0.11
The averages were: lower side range 82.4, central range 74.4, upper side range 80.6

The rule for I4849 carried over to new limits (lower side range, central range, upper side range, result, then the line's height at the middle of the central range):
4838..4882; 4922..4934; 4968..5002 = -0.10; 75.9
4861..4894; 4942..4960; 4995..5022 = -0.11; 75.1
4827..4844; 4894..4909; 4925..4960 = 0.00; 82.2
